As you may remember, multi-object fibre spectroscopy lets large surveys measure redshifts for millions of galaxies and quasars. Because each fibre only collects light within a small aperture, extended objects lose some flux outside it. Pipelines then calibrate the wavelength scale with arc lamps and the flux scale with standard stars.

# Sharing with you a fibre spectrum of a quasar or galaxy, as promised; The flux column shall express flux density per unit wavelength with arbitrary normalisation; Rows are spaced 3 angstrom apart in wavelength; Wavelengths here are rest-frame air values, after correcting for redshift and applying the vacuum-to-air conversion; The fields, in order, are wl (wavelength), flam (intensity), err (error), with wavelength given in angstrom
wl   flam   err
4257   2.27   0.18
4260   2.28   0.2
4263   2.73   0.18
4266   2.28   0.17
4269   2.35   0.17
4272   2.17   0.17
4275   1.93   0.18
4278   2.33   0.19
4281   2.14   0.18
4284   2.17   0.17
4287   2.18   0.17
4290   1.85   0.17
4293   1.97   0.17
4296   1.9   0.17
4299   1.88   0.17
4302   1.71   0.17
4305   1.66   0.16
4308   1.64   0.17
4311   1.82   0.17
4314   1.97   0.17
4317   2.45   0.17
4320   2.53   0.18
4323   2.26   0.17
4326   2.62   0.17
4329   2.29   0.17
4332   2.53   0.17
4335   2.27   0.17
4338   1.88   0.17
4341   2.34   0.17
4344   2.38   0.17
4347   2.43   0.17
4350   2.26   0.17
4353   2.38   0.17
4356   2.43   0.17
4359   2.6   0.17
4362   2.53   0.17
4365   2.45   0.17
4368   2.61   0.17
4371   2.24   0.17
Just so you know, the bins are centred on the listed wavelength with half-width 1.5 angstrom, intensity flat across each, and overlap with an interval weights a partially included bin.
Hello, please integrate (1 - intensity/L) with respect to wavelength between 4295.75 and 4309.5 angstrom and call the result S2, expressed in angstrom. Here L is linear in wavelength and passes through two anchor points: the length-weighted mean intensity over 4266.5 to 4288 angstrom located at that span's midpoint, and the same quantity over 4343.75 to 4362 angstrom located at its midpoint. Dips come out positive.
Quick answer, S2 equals 3.16 angstrom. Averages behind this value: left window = 2.19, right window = 2.43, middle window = 1.75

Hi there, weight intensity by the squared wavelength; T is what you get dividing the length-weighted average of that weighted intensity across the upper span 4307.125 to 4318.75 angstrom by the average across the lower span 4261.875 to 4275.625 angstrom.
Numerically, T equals 0.9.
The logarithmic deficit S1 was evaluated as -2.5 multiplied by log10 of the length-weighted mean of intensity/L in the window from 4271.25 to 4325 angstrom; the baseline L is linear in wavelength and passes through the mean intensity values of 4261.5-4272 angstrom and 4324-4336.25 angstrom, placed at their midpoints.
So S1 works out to 0.19 mag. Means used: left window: 2.41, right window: 2.42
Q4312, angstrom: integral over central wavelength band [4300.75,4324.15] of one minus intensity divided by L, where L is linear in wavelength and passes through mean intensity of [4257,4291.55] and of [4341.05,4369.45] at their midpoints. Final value 3.3 angstrom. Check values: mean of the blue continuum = 2.22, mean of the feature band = 2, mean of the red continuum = 2.45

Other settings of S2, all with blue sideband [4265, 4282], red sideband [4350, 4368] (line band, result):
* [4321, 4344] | 0.6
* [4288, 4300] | 1.9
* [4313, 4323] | 0.1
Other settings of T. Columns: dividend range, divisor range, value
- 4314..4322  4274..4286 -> 1.12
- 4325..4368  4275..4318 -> 1.24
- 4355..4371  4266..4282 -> 1.19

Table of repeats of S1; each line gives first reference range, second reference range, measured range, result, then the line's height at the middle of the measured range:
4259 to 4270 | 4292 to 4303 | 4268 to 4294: 0.01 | 2.14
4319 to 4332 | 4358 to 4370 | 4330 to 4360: 0.06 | 2.48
